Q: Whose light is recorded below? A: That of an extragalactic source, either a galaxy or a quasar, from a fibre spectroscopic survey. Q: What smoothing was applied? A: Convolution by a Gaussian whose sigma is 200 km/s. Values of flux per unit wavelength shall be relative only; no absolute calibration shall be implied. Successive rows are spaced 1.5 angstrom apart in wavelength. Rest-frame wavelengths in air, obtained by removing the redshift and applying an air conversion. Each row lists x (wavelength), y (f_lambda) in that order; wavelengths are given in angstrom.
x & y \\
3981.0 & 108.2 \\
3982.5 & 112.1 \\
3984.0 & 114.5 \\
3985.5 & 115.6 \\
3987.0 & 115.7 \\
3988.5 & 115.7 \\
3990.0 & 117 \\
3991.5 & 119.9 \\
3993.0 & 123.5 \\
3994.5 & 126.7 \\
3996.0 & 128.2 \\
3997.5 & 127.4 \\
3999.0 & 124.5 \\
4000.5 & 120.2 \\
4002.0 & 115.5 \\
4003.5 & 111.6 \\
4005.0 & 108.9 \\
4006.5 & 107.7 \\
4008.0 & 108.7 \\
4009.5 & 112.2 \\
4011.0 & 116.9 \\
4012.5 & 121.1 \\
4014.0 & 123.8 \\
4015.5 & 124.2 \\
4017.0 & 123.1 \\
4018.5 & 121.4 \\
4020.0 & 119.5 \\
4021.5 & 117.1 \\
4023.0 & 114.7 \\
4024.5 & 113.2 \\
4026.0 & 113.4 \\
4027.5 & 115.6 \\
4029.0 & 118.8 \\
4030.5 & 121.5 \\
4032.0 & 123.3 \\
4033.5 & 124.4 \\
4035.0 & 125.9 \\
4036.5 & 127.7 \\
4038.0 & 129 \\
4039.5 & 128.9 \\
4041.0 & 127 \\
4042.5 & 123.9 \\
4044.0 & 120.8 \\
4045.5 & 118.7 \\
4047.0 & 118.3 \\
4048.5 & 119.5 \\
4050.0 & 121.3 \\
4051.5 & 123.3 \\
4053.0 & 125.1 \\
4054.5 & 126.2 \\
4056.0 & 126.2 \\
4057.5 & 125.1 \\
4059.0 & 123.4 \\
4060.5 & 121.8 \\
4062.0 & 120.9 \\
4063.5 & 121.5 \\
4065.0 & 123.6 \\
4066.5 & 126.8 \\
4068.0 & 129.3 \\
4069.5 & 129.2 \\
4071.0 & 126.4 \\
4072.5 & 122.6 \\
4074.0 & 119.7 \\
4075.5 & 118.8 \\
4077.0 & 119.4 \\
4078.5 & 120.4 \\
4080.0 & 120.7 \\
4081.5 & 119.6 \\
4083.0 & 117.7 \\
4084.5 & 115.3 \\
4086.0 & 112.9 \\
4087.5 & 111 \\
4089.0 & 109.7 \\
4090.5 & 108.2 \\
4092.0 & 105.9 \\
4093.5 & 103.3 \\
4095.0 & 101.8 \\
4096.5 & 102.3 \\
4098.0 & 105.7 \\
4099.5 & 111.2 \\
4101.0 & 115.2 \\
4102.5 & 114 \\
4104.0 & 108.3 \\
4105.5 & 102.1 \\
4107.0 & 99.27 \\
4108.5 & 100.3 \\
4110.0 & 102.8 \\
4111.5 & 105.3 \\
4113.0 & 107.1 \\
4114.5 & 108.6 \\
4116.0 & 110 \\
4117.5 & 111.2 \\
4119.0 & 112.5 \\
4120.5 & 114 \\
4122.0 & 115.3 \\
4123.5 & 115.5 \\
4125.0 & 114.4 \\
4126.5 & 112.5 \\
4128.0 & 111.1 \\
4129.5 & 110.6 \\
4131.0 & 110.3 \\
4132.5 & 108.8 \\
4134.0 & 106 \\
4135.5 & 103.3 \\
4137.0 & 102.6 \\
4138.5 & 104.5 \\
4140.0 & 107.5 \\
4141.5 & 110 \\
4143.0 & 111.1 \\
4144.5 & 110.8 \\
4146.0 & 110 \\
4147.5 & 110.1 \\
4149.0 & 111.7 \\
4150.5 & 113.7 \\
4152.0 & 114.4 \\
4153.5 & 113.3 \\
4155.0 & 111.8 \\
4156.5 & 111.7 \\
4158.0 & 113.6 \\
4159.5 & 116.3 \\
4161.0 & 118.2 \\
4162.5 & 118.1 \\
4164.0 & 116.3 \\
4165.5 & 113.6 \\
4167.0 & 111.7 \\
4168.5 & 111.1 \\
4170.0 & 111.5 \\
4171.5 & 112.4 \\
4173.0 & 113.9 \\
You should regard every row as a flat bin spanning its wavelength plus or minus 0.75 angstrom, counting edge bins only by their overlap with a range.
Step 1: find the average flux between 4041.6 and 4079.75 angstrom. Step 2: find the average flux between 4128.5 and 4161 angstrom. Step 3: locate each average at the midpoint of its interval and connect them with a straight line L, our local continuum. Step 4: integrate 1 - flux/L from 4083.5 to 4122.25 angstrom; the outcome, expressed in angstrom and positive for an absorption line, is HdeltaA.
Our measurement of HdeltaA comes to 2.78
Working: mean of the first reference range 123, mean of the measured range 108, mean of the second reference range 110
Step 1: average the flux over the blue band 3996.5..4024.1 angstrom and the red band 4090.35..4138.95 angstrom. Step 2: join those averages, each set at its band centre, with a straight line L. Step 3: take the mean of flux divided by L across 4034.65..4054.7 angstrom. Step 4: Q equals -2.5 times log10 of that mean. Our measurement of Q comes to -0.09 mag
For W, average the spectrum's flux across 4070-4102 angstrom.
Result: 114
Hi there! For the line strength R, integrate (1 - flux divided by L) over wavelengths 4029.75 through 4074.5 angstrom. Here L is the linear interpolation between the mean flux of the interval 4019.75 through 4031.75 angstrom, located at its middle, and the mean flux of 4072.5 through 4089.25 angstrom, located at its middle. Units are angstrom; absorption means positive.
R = -2.7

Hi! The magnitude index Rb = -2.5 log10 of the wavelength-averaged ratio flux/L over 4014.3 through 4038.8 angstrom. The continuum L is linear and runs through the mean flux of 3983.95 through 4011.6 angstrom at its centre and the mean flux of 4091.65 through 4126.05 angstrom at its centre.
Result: -0.05 mag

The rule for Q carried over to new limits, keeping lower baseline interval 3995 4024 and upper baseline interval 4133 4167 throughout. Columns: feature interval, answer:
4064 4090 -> -0.05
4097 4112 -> 0.07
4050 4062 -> -0.07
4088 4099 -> 0.08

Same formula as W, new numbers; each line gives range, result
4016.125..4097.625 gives 120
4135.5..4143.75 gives 107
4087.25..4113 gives 106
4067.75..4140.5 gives 111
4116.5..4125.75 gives 114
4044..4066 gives 122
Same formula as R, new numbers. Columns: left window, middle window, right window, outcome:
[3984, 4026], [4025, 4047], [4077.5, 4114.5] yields -1.42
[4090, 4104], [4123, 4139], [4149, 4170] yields 0.29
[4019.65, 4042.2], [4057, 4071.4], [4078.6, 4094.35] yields -1.06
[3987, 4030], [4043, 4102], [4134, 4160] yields -1.88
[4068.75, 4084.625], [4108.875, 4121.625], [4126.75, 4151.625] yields 0.53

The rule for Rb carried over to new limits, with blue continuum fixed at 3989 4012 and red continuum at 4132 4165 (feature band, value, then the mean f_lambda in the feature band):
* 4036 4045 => -0.09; 126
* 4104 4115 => 0.09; 104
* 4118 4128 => -0.01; 114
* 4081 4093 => 0.02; 112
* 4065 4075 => -0.10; 125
